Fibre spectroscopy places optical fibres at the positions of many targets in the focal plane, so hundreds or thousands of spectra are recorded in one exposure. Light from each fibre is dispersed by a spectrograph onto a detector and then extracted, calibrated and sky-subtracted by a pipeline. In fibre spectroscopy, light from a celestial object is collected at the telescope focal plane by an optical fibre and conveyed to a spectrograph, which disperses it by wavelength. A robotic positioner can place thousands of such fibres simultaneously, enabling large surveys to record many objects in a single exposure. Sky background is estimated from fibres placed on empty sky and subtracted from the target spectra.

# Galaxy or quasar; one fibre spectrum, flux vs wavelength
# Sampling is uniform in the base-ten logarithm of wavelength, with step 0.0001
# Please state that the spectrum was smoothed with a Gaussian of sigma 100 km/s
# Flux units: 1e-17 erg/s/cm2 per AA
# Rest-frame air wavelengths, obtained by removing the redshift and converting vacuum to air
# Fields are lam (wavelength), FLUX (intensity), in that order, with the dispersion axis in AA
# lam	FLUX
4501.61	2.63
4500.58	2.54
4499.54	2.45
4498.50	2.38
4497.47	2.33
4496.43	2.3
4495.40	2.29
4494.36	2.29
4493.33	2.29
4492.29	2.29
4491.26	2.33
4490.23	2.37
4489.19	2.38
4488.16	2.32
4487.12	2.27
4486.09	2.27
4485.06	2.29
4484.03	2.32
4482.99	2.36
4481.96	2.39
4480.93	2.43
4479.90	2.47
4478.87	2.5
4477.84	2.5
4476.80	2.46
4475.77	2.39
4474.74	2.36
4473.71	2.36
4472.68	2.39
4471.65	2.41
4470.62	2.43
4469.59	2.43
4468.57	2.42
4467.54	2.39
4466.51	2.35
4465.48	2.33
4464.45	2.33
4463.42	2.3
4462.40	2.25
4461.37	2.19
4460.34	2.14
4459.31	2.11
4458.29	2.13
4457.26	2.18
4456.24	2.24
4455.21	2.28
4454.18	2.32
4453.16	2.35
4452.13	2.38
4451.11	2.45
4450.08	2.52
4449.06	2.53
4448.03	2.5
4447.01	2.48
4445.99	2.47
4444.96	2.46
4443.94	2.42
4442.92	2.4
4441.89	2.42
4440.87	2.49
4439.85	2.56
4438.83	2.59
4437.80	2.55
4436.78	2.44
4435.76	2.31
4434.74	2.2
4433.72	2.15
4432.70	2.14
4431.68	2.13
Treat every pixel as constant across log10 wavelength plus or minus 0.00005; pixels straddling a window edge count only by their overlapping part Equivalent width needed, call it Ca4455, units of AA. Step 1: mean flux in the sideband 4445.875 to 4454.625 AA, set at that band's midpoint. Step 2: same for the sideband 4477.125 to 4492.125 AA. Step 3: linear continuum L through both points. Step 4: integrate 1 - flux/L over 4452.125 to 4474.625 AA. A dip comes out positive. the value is 1.0 AA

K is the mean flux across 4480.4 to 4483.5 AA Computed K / 2.4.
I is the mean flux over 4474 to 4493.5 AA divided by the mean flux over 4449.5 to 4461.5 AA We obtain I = 1.04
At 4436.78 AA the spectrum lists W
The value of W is 2.44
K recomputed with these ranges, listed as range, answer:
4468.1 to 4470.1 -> 2.44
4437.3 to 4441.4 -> 2.55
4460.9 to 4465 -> 2.27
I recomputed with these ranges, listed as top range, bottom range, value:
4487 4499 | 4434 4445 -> 0.95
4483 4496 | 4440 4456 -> 0.95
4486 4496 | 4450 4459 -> 1.00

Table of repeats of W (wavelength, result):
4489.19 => 2.38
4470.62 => 2.43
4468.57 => 2.42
